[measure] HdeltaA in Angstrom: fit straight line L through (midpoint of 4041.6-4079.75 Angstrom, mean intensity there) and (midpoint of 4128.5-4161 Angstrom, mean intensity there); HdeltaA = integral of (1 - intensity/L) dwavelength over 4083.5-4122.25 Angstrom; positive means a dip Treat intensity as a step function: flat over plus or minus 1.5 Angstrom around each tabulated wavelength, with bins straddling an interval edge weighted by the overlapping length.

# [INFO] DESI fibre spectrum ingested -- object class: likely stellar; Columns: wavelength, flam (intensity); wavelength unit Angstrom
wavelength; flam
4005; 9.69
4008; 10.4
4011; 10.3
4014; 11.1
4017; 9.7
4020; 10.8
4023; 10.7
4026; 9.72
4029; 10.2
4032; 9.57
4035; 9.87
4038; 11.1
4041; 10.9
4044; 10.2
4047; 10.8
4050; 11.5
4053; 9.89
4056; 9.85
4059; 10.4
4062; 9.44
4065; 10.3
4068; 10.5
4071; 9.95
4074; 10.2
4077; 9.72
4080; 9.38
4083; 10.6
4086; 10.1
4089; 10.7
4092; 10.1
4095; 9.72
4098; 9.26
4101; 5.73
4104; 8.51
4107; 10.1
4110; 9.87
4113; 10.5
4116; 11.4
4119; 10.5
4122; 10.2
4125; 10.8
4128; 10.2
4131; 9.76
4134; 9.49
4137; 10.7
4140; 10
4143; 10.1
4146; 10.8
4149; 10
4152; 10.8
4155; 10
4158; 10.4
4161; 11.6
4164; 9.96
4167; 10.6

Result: 1.9 Angstrom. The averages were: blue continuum 10.2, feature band 9.75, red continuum 10.3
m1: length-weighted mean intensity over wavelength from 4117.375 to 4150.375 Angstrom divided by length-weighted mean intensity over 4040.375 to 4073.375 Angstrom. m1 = 1.0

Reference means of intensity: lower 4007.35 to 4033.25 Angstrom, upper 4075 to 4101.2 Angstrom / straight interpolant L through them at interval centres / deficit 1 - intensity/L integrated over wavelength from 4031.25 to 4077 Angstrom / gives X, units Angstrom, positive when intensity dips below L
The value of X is -1.4 Angstrom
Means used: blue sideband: 10.3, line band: 10.3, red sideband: 9.68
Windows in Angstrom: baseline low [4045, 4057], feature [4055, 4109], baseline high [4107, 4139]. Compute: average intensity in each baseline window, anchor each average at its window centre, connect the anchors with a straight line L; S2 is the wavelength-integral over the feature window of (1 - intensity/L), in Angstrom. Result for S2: 3.8 Angstrom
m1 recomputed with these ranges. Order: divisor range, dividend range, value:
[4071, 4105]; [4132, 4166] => 1.09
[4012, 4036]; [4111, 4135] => 1.01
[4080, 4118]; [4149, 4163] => 1.09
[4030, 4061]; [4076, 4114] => 0.92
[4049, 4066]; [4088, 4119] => 0.94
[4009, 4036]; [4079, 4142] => 0.97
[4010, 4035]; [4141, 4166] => 1.02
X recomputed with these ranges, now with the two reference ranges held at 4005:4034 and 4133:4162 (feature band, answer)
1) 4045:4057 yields -0.3 Angstrom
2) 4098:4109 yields 2.1 Angstrom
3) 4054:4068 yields 0.3 Angstrom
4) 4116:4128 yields -0.3 Angstrom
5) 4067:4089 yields 0.4 Angstrom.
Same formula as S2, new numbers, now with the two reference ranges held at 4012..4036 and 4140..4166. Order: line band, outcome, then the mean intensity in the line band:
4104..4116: 0.3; 10.1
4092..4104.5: 2.2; 8.5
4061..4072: 0.2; 10.1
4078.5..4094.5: 0.3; 10.1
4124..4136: 0.4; 10.1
